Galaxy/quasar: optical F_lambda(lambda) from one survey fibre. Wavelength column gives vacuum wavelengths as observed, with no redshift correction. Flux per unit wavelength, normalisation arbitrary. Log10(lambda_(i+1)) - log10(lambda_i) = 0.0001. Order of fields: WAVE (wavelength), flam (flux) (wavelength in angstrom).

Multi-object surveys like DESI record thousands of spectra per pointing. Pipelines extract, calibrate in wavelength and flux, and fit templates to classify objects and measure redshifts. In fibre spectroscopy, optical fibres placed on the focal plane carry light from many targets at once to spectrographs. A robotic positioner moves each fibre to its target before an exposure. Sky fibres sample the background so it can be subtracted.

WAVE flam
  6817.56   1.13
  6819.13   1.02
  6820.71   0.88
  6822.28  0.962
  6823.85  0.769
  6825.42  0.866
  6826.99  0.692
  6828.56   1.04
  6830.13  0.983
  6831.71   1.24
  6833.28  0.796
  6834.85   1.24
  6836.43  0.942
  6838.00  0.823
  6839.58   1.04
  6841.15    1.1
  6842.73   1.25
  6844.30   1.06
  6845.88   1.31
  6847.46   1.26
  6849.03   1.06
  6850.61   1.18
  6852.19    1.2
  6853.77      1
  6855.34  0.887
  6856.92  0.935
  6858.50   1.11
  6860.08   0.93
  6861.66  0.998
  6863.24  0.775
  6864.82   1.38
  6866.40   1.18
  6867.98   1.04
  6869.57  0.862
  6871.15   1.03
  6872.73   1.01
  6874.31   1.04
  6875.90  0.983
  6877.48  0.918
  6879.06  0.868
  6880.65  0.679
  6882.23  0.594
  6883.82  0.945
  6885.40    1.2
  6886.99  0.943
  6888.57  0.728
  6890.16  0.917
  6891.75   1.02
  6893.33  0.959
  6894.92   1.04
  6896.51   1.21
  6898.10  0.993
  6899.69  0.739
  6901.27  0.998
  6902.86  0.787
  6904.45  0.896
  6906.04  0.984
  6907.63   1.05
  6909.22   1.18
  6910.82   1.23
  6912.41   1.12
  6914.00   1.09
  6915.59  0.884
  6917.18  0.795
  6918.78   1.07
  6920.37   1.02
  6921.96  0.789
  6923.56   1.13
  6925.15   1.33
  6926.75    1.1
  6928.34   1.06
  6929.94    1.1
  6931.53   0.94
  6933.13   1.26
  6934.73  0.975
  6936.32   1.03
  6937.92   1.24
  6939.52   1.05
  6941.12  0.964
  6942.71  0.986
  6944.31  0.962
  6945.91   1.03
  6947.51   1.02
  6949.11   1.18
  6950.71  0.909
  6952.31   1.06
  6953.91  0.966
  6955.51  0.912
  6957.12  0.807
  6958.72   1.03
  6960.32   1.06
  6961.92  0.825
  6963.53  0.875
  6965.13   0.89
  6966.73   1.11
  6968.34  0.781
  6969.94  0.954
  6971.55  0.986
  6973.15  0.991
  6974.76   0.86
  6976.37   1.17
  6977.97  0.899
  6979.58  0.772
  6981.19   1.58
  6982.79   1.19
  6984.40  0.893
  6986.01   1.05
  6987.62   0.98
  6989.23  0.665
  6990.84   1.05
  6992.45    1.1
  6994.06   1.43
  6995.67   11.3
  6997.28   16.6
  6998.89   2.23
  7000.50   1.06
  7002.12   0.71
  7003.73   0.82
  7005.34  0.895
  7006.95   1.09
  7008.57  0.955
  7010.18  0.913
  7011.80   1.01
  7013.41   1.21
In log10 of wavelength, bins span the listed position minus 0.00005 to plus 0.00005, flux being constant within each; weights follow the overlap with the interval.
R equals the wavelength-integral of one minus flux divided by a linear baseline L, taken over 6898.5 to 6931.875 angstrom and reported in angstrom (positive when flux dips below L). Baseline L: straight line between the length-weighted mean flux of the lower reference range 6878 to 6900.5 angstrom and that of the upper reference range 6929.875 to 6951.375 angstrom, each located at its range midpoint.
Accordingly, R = -1.1 angstrom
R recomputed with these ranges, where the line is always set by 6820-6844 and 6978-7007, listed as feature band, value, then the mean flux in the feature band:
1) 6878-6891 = 5.4 angstrom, 0.861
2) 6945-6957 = 6.3 angstrom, 0.998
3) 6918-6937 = 8.3 angstrom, 1.07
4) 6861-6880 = 4.8 angstrom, 1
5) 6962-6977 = 8.8 angstrom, 0.948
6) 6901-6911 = 4.0 angstrom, 1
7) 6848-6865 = 2.5 angstrom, 1.03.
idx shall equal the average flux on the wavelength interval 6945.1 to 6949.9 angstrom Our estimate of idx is 1.08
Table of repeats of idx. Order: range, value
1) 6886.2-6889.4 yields 0.837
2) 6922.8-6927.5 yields 1.19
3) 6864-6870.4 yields 1.11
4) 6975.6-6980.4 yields 0.947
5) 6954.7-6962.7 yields 0.927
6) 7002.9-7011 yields 0.934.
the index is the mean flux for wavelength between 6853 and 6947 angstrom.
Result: 1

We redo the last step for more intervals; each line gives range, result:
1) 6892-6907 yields 0.96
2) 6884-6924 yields 0.989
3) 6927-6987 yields 1.01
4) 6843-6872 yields 1.07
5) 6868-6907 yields 0.934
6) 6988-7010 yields 2.97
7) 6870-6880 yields 0.967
